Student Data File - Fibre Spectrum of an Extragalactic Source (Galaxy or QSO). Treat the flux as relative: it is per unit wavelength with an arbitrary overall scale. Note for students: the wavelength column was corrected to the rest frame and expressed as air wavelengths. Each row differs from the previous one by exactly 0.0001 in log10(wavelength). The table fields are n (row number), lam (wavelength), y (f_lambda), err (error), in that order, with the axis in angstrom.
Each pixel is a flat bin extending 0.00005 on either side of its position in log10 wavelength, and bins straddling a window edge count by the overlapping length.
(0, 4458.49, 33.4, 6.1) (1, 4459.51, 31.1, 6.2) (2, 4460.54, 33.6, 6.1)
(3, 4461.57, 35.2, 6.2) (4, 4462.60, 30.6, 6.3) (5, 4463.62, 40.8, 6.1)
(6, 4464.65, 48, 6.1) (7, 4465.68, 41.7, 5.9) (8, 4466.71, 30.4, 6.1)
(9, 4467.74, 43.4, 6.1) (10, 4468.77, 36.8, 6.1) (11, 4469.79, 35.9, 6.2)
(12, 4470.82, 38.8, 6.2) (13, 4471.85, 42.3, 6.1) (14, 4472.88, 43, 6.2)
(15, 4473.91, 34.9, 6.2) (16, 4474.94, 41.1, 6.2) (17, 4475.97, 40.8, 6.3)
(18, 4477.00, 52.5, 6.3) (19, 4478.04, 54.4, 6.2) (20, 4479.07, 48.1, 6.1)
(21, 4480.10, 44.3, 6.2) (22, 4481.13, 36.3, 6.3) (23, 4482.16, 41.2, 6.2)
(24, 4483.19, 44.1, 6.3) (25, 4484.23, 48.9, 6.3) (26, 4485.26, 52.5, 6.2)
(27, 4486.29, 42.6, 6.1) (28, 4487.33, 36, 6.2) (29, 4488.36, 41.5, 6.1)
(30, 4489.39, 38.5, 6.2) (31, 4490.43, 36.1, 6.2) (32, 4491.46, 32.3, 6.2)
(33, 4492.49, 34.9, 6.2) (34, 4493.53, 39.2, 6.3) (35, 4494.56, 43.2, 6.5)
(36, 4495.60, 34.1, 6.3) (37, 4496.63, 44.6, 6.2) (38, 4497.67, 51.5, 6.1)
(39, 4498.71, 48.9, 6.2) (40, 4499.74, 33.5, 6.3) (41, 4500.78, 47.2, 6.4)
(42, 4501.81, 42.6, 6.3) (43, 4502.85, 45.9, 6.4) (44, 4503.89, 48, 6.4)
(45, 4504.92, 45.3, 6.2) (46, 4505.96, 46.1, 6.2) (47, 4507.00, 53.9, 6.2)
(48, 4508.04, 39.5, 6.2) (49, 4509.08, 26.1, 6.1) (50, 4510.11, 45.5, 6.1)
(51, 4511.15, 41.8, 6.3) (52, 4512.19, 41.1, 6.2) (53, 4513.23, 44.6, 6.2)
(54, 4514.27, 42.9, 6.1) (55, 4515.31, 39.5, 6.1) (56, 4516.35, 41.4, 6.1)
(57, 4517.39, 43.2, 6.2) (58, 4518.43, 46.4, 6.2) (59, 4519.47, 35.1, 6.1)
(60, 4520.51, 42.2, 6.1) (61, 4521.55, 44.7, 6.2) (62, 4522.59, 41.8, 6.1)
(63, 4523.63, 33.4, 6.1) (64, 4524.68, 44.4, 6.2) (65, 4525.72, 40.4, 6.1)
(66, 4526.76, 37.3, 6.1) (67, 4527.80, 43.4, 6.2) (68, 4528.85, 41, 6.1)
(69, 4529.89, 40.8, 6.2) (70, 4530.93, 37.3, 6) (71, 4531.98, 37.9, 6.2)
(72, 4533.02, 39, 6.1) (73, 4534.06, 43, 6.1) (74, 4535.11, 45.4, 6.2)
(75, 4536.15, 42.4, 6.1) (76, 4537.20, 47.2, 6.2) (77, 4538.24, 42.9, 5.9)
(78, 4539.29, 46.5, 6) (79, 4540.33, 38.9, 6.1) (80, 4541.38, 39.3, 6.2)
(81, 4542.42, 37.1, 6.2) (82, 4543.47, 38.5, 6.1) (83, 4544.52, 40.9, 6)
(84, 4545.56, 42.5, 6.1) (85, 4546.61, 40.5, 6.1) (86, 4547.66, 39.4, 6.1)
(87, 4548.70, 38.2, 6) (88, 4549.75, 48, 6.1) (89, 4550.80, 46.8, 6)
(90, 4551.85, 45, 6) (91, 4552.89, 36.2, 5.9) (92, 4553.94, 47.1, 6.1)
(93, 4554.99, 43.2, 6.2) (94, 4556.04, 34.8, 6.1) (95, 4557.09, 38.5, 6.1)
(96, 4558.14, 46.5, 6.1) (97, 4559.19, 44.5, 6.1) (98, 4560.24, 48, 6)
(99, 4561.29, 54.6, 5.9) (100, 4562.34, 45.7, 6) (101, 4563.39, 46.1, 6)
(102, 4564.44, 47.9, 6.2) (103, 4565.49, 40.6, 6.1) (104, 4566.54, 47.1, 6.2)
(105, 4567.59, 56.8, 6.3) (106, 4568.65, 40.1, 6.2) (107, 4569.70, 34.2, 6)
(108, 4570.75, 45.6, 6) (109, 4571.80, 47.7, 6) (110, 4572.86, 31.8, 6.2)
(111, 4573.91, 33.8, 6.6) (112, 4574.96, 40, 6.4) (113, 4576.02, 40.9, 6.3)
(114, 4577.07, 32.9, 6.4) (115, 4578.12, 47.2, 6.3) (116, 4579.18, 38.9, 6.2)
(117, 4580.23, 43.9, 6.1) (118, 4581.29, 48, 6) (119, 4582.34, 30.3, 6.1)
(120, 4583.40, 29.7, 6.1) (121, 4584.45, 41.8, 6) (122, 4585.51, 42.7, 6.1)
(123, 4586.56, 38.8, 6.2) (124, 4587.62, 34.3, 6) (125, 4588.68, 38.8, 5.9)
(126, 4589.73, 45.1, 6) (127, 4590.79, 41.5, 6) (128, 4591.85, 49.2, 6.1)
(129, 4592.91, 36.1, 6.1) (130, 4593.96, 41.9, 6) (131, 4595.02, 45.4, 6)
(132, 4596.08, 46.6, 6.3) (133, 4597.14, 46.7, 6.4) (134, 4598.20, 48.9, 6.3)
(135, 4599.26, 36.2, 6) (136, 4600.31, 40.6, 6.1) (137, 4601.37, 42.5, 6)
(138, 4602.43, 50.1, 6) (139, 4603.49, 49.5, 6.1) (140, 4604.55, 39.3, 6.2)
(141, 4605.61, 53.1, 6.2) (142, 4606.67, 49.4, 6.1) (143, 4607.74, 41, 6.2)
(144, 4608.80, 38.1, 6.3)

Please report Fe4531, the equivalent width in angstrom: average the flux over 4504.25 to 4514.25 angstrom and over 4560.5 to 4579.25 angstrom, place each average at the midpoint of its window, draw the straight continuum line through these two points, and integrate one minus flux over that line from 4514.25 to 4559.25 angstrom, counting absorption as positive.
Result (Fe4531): 1.5 angstrom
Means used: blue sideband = 42.8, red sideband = 43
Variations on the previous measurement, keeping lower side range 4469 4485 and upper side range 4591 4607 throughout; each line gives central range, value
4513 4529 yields 0.91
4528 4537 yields 0.57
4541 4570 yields 0.69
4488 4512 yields 0.97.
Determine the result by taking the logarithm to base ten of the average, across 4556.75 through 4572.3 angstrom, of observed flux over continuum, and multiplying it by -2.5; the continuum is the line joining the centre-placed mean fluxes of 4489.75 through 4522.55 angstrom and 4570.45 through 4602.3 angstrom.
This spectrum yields -0.11 mag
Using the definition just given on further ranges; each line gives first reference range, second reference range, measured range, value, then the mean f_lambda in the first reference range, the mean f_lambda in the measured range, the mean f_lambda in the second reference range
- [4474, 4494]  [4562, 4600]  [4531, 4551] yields 0.01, 42.2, 41.6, 41.7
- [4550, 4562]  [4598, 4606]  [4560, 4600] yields 0.06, 44.2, 42.2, 44.8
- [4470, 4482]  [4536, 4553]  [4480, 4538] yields 0.02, 43.1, 41.8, 41.9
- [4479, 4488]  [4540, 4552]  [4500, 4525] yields 0.00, 43.5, 42.5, 41.2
